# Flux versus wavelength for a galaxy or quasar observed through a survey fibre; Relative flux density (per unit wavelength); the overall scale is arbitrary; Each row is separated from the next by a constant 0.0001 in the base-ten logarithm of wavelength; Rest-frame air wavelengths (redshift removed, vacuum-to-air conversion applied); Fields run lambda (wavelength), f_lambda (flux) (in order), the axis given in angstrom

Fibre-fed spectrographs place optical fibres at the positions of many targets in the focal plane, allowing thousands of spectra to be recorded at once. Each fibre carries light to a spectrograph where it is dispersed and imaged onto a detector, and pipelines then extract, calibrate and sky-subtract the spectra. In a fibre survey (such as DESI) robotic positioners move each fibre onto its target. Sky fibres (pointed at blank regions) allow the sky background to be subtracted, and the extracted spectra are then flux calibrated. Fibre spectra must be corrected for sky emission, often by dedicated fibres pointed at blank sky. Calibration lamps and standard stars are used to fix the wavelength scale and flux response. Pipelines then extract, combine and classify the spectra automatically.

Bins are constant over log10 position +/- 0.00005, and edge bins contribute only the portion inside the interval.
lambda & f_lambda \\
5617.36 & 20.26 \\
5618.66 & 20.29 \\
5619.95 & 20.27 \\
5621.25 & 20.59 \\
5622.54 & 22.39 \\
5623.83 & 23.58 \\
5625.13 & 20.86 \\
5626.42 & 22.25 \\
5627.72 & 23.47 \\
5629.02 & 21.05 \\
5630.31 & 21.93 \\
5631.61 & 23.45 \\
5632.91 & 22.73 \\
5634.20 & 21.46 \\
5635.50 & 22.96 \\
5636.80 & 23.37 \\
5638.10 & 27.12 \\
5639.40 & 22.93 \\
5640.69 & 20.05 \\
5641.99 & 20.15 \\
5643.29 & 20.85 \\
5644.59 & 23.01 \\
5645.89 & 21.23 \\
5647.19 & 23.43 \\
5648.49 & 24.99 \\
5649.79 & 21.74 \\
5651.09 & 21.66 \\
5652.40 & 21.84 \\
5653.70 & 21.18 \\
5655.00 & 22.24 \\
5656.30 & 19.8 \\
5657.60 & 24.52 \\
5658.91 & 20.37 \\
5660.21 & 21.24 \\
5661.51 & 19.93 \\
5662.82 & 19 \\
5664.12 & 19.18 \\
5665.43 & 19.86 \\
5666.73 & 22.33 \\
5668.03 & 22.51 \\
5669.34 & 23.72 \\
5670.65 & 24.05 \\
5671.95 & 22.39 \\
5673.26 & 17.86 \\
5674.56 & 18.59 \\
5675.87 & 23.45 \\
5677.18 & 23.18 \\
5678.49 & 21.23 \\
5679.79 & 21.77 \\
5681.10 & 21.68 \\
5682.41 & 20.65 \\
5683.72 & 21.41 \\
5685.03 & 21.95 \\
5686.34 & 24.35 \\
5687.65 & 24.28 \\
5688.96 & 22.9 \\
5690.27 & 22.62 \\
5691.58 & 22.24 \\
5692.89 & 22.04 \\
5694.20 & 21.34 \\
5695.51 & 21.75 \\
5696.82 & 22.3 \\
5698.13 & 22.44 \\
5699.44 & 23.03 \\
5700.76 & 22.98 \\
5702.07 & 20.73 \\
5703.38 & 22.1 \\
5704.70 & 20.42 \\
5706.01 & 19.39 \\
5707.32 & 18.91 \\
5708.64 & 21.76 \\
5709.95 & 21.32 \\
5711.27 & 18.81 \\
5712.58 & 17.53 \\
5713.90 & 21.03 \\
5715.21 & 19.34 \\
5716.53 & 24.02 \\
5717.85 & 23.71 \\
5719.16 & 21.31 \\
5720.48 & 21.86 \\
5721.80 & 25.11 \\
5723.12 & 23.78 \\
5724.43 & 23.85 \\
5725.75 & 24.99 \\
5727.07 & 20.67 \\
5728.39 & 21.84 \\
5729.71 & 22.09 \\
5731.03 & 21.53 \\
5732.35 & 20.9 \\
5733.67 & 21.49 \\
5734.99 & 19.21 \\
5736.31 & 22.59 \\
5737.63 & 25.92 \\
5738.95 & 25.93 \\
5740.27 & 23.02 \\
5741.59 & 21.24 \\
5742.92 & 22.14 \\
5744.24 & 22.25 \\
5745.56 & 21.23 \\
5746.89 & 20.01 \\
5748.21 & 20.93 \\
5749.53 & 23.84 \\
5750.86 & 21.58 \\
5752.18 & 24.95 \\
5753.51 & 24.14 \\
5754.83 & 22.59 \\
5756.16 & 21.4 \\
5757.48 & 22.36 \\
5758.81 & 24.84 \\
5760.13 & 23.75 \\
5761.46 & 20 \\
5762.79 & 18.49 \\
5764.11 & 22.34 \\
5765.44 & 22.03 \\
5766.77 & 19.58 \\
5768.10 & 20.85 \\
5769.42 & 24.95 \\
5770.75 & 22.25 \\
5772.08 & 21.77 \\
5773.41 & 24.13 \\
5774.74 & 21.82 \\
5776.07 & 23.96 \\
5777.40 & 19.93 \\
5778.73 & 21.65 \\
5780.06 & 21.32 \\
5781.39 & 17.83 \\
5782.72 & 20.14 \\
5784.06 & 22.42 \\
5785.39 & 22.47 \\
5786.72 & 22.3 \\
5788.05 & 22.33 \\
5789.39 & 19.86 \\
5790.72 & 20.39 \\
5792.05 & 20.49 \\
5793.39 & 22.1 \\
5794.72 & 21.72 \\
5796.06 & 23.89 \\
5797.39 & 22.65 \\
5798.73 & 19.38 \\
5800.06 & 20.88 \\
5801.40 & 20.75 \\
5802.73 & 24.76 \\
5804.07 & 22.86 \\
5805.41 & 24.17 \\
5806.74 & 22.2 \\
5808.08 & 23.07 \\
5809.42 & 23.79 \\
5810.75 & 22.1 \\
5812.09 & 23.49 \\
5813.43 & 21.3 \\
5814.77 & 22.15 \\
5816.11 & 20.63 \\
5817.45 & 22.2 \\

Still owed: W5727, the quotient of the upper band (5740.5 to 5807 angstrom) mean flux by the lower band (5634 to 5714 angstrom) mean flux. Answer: 1.0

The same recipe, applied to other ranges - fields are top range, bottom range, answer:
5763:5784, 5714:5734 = 0.96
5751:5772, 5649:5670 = 1.04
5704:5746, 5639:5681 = 1.01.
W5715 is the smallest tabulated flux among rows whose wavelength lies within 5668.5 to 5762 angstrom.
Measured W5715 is 17.53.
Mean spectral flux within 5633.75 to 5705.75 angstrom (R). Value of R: 21.9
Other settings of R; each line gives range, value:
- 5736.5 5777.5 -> 22.4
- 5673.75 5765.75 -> 22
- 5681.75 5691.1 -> 22.6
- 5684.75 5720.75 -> 21.7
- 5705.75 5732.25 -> 21.7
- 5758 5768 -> 21.5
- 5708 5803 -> 21.9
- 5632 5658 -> 22.4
